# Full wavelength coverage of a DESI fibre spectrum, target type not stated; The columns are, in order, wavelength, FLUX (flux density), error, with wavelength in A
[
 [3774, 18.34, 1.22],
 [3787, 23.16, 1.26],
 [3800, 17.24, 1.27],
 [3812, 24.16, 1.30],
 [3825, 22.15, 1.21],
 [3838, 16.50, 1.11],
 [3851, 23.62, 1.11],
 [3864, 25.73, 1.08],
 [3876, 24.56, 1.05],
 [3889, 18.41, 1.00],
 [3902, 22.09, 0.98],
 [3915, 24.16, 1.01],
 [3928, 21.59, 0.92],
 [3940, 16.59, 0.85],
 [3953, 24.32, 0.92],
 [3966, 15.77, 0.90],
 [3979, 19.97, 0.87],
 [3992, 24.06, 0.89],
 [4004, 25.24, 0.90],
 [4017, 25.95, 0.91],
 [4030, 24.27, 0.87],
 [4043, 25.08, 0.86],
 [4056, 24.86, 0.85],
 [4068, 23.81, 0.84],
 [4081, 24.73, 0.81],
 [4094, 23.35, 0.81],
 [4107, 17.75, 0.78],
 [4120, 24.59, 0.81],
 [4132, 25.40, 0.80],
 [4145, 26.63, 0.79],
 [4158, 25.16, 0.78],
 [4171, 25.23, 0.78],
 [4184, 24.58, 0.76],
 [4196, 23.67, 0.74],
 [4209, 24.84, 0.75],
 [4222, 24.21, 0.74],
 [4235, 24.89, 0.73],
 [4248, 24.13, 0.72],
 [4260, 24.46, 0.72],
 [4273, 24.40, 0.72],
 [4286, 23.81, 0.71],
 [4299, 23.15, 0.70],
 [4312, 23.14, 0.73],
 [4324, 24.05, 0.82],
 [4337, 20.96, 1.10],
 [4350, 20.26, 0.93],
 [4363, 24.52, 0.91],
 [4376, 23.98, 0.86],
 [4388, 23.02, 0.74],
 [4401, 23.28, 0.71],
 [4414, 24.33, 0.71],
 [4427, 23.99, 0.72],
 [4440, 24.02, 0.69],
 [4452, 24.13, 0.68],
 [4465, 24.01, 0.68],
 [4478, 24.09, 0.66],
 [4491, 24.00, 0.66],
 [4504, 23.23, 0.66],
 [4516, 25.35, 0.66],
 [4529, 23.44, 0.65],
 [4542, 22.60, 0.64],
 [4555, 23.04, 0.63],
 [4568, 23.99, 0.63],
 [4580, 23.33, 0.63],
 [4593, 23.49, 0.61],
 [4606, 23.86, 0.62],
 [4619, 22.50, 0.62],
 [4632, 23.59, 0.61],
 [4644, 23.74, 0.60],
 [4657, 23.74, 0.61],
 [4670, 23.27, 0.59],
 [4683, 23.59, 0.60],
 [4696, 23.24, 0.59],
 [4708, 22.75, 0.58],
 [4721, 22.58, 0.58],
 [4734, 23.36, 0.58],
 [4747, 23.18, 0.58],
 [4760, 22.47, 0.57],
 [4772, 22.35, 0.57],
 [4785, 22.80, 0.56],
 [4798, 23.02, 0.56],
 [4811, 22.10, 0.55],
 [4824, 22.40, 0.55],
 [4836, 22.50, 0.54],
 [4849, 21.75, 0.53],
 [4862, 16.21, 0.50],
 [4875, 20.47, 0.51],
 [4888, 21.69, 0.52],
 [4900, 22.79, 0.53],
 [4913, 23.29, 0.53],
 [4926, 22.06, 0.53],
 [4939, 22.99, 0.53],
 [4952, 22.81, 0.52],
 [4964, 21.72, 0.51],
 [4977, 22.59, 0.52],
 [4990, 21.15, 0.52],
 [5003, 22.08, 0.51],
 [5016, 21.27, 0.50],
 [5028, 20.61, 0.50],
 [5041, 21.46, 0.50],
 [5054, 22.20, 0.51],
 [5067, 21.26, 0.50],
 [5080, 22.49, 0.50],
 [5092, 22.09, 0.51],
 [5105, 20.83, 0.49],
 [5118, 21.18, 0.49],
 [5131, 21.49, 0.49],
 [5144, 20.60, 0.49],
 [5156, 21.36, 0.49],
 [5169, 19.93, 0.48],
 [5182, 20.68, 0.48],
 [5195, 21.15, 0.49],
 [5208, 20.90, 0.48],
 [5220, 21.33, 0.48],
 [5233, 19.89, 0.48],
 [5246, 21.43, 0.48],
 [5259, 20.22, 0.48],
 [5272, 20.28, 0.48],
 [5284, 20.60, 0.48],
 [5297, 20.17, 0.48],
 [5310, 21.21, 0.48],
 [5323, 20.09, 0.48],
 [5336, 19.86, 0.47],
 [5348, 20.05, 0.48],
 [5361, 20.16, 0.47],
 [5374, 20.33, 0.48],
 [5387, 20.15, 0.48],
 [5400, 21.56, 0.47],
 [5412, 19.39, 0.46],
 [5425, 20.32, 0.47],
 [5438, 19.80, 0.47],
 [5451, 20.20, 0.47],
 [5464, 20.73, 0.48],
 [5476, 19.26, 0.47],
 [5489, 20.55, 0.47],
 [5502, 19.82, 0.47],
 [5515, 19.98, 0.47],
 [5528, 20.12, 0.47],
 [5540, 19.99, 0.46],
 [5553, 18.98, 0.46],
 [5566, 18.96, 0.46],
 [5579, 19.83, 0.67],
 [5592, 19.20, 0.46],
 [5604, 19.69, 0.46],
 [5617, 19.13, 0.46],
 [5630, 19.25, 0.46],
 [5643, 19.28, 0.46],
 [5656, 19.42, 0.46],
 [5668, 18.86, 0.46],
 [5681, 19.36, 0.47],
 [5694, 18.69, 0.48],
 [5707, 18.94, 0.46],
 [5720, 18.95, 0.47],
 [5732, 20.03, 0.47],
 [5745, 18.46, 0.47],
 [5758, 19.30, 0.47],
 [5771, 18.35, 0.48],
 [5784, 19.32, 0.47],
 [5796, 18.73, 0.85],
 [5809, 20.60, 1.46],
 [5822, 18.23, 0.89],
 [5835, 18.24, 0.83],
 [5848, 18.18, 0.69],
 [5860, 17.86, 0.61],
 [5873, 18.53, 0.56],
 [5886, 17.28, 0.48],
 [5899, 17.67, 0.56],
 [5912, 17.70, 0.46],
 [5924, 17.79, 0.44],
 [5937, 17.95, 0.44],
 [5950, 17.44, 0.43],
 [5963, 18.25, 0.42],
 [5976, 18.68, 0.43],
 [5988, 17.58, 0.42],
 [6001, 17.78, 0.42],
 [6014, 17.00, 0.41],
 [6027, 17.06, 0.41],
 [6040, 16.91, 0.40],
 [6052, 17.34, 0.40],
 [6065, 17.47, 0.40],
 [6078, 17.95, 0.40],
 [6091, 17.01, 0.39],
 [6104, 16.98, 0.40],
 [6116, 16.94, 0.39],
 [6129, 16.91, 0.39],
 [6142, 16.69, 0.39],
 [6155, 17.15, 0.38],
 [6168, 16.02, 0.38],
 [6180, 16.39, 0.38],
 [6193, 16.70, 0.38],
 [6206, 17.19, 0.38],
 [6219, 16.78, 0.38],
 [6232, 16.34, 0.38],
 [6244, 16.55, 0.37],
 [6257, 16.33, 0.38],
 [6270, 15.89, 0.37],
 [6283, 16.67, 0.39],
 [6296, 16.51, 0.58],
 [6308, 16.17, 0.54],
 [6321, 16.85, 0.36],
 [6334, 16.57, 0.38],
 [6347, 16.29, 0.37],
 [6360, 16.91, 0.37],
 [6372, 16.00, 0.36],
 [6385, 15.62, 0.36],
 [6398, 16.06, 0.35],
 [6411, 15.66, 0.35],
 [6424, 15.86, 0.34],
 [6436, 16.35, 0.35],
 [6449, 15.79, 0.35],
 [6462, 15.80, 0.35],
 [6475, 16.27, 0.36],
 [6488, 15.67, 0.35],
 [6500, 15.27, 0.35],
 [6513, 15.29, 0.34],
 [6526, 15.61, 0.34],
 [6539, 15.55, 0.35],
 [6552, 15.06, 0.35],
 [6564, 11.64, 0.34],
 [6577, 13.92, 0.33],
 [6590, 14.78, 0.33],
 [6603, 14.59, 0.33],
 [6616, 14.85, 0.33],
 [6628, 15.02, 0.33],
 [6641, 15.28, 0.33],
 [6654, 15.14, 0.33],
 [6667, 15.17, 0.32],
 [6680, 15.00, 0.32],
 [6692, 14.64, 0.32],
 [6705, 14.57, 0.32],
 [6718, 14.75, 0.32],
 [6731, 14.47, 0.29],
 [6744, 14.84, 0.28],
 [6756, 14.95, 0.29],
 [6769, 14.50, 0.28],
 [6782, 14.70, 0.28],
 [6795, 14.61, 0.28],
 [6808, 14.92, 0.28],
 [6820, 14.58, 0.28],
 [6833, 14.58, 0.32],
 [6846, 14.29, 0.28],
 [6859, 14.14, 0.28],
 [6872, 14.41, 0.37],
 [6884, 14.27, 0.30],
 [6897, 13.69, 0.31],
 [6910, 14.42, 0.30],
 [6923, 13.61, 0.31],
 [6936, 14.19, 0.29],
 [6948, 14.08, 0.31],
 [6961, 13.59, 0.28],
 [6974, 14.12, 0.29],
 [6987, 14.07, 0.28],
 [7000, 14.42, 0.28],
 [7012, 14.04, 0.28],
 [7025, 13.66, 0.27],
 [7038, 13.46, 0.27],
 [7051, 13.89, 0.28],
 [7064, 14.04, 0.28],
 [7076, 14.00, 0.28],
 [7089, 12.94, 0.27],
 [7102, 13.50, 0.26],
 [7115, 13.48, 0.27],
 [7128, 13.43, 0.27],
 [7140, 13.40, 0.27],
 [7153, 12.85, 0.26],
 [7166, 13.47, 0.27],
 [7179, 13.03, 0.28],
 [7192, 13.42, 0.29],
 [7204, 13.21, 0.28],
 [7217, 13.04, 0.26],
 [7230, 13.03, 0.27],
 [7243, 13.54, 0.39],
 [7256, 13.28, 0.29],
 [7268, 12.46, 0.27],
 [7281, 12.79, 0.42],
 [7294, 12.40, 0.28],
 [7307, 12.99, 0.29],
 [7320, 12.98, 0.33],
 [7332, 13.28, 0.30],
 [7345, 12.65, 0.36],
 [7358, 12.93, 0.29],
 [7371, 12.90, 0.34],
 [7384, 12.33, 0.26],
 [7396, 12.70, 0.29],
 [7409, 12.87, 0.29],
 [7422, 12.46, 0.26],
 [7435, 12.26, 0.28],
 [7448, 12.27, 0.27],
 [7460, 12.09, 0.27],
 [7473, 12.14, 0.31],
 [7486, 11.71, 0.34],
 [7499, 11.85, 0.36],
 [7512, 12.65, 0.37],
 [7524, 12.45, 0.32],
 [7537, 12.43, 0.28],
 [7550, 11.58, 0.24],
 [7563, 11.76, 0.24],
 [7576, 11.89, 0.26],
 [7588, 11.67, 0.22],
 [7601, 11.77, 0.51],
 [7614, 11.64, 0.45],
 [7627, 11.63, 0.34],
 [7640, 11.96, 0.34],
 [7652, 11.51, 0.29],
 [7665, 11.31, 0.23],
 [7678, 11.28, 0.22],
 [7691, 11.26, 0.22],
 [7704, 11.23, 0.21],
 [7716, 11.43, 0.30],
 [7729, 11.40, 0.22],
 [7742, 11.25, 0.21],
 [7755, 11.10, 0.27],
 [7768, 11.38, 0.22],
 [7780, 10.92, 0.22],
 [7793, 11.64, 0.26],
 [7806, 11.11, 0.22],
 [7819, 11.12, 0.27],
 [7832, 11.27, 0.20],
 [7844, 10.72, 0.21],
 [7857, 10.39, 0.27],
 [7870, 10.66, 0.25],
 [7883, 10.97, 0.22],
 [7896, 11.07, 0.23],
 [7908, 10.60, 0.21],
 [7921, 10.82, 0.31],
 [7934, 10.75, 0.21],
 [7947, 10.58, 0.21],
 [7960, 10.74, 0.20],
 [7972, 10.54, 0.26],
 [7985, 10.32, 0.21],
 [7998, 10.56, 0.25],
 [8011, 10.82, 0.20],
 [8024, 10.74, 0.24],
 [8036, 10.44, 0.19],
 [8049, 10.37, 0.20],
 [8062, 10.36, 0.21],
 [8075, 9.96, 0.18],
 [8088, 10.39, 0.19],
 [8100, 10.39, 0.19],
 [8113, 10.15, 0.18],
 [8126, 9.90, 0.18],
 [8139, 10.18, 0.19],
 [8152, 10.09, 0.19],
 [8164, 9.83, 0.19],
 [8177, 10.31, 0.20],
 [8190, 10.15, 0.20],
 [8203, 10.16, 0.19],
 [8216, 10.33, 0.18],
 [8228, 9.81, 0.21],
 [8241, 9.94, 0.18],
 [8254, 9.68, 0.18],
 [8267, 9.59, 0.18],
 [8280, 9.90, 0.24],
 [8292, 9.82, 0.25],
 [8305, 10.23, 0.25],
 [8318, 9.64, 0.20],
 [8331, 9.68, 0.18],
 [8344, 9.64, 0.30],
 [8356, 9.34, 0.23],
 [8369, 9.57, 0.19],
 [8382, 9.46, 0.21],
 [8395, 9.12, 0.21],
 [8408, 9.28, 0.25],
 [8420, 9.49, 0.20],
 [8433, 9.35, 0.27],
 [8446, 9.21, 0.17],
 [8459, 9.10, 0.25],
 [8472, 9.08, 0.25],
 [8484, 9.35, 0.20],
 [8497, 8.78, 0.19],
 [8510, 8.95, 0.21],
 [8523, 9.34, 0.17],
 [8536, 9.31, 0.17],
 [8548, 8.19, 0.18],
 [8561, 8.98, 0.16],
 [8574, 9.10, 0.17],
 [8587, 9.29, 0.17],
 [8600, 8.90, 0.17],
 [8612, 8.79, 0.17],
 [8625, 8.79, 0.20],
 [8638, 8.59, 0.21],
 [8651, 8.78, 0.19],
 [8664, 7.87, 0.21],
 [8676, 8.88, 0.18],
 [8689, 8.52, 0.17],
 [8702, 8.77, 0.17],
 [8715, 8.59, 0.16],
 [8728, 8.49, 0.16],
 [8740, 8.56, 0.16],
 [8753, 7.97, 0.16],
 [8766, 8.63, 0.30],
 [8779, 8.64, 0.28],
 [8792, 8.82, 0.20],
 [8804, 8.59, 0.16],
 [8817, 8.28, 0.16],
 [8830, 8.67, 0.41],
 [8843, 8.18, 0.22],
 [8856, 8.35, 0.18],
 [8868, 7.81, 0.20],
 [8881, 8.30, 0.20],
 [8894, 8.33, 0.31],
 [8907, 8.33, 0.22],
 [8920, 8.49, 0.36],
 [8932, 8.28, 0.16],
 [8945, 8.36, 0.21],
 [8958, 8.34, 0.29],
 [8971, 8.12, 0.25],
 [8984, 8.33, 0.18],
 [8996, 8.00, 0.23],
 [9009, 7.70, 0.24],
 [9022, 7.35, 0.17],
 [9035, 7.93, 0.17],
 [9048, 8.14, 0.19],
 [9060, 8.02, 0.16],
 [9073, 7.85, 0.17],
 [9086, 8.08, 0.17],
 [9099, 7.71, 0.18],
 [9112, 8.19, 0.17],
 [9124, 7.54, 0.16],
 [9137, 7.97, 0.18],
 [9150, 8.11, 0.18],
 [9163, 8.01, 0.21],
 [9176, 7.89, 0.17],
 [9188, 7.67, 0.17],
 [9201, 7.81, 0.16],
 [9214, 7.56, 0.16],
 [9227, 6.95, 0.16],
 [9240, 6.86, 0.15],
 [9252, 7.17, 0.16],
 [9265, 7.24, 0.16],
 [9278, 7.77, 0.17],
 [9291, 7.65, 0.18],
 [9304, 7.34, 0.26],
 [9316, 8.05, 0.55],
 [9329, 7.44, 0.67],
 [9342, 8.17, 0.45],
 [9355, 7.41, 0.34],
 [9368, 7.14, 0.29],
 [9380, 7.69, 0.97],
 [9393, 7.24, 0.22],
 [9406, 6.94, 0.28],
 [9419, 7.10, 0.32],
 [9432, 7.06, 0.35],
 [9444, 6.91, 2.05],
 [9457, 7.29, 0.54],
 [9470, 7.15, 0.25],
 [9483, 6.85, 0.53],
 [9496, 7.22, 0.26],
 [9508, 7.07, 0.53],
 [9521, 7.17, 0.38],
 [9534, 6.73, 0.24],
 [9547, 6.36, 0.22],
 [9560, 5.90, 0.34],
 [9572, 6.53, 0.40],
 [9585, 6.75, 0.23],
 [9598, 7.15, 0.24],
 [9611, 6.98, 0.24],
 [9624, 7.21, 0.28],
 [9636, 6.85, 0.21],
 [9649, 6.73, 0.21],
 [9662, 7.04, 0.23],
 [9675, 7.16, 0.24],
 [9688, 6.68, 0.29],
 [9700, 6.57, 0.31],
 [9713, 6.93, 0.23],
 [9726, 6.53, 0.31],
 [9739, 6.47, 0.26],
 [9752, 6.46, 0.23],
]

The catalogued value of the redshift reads 0.000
